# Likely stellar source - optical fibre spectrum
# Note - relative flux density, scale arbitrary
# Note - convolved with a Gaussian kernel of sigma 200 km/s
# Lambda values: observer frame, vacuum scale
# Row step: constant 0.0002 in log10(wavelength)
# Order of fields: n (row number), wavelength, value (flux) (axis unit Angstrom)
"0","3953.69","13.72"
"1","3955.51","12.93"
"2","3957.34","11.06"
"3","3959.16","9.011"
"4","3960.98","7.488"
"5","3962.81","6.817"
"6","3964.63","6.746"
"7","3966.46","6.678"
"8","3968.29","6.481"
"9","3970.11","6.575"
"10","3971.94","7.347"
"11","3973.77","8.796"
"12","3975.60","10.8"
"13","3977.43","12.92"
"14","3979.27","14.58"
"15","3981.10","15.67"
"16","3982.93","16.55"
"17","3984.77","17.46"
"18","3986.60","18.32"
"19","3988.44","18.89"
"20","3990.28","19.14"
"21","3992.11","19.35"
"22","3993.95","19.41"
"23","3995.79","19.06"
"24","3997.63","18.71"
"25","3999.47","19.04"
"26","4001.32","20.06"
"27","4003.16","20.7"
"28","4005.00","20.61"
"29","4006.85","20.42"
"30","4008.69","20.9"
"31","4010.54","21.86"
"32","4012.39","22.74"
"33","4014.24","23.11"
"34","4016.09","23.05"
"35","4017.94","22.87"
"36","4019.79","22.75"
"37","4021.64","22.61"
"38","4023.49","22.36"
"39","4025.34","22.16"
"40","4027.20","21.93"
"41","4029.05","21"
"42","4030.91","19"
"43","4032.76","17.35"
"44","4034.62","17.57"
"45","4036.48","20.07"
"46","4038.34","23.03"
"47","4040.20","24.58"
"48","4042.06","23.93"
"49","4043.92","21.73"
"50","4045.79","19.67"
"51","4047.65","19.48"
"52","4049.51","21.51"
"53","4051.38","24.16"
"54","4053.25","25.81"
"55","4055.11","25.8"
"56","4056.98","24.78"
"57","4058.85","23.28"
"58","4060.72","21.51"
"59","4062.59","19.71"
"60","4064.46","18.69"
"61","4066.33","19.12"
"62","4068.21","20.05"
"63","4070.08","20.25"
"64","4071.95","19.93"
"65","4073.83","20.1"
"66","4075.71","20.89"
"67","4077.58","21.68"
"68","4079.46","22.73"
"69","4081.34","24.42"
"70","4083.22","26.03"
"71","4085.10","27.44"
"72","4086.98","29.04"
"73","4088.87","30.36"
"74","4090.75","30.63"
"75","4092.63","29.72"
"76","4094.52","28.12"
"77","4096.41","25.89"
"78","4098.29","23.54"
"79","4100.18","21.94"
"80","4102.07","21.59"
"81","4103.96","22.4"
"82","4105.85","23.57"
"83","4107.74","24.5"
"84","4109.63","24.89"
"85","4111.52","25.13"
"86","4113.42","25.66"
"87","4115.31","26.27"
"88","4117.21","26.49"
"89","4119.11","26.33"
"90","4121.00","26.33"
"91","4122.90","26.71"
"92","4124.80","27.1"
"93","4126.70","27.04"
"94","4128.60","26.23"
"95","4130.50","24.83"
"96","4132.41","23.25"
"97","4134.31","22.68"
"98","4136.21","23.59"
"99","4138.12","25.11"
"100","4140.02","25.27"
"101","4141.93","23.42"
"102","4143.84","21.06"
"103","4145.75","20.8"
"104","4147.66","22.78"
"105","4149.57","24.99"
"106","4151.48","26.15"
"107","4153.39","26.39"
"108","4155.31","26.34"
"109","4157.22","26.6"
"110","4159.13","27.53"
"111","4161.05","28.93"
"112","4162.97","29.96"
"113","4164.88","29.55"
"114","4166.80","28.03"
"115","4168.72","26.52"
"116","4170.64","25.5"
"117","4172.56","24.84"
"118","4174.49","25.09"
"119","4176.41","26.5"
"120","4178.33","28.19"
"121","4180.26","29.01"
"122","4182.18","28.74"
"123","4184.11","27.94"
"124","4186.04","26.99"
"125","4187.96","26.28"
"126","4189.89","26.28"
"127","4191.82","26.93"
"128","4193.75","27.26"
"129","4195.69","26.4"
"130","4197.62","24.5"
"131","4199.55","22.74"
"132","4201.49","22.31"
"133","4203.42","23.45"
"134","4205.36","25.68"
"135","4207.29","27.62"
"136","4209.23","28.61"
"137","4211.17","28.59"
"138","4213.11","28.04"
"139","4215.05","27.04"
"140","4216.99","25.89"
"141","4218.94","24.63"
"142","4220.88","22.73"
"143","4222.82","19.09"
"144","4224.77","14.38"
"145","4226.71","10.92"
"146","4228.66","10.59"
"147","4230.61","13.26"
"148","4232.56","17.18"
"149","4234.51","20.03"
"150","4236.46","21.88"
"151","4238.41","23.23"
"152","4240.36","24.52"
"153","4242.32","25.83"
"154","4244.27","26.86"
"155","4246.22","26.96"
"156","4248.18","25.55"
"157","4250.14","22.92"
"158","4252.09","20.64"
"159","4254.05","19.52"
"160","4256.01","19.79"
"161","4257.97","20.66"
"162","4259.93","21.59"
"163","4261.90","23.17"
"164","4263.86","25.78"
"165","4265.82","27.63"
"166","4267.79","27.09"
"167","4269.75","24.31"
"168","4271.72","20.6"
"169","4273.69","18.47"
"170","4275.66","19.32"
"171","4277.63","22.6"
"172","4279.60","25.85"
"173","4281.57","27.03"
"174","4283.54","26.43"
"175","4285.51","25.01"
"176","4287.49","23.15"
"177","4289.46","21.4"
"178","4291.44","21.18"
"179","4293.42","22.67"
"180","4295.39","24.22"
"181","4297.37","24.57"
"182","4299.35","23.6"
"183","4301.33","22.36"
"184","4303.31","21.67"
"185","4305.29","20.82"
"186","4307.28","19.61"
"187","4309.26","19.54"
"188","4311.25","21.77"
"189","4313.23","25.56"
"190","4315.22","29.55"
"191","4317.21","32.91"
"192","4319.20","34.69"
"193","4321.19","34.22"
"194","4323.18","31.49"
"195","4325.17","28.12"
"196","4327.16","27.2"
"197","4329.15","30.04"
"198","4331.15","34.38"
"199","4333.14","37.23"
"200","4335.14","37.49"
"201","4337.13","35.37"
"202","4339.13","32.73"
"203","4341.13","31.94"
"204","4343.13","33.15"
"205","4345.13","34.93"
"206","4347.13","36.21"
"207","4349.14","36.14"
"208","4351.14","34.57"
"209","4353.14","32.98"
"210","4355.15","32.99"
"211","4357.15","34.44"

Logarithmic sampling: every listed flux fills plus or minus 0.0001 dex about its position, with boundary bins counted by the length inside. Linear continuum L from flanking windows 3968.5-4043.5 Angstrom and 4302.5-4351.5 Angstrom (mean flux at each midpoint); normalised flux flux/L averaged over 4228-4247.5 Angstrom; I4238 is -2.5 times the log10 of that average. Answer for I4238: 0.27 mag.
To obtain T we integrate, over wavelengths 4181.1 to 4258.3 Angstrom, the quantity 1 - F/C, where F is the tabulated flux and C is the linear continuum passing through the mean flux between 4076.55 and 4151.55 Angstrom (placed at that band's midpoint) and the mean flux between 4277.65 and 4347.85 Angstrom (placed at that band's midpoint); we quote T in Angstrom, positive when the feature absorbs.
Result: 9.4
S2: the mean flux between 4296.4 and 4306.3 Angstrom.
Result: 22.6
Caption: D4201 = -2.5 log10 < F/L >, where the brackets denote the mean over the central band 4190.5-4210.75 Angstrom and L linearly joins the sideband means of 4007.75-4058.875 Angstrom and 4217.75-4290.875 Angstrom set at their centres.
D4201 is -0.17 mag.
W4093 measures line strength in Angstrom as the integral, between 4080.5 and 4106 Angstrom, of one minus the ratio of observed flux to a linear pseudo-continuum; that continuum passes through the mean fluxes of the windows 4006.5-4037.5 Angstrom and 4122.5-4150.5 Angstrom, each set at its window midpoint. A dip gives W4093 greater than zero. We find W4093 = -3.3 Angstrom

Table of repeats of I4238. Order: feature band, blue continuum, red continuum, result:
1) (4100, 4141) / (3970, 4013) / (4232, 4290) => -0.23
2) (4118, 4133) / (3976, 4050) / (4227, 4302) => -0.23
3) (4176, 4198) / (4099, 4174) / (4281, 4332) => -0.07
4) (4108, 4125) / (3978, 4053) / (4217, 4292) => -0.23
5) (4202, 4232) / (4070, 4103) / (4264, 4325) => 0.13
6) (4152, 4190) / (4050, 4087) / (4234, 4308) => -0.19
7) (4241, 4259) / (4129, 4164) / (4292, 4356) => 0.19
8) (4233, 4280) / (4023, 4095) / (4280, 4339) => 0.14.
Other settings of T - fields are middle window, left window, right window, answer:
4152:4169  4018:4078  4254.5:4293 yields -4.2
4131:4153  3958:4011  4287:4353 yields -2.4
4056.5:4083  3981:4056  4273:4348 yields 0.9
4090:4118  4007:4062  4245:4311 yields -3.8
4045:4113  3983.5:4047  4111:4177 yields -1.2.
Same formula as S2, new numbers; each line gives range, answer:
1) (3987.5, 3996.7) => 19.2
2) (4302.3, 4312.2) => 20.7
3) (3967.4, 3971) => 6.54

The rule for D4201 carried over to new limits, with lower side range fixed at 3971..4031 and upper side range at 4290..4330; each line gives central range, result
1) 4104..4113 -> -0.15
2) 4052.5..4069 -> -0.09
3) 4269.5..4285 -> 0.09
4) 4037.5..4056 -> -0.15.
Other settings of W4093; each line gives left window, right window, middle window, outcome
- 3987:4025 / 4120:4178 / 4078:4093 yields -2.4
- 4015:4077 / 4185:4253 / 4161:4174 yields -2.7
